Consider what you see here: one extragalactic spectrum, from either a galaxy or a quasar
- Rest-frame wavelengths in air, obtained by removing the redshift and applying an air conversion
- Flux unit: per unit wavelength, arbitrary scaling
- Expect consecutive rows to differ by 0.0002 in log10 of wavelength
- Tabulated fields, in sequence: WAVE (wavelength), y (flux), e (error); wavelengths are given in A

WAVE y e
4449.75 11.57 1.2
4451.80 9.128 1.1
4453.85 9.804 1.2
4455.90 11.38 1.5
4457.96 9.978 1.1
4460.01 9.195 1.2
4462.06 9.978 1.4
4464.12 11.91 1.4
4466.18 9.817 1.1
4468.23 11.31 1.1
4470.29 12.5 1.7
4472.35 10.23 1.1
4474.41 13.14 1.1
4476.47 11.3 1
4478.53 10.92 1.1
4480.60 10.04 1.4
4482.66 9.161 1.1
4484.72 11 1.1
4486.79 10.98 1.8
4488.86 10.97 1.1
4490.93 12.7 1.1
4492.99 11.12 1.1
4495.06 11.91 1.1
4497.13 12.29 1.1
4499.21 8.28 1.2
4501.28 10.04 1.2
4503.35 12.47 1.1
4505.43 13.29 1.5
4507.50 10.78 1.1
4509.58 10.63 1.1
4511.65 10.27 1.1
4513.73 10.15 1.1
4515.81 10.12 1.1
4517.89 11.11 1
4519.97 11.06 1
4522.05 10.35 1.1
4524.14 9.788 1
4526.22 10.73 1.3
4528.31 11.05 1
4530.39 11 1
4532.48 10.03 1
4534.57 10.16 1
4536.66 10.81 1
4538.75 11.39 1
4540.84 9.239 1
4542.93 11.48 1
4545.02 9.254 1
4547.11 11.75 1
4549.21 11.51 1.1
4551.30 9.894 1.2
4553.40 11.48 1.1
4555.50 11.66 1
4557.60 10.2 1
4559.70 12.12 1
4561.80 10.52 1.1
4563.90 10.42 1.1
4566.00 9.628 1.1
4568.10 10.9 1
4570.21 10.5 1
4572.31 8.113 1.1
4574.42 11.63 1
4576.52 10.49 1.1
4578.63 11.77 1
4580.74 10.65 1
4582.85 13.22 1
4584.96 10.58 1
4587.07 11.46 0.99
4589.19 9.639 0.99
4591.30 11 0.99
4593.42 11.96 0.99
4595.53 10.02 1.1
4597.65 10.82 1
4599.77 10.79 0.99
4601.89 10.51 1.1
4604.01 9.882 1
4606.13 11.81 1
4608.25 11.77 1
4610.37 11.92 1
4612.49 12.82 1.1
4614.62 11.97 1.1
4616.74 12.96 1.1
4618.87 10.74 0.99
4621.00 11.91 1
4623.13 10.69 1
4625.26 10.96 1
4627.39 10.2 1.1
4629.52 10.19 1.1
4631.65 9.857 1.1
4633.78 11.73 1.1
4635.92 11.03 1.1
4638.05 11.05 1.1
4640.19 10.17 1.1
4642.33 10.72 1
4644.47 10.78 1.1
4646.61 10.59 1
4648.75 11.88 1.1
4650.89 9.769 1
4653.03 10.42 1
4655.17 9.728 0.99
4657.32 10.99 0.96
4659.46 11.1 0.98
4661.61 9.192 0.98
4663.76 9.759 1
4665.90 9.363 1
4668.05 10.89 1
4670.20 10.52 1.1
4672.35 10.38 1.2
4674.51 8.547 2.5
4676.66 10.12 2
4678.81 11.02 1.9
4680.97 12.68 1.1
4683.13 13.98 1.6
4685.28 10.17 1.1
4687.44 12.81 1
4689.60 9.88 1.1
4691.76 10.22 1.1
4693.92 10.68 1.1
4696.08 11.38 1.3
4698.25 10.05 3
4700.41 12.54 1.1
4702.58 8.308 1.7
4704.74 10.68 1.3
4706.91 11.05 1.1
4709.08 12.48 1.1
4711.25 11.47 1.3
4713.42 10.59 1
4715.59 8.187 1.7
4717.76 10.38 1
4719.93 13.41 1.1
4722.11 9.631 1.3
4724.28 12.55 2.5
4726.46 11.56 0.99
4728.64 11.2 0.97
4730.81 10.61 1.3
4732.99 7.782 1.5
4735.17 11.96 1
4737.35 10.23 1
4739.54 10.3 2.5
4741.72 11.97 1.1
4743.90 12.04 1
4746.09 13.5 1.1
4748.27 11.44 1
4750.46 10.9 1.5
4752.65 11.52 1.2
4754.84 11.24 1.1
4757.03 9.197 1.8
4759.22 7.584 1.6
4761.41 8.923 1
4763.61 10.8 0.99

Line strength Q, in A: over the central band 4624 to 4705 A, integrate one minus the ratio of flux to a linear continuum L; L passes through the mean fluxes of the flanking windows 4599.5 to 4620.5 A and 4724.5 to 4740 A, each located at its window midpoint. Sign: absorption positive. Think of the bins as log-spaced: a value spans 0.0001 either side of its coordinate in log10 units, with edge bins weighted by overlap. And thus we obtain 3.7 A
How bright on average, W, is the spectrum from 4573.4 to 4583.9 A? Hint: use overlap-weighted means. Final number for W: 11.6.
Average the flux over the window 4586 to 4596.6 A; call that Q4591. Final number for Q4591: 10.8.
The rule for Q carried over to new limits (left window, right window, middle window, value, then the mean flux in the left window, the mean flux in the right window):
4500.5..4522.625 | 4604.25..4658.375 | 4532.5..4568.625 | 0.9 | 11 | 11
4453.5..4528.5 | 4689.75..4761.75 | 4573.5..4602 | -0.6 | 10.9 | 10.8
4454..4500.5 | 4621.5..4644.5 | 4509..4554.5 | 0.9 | 10.9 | 10.7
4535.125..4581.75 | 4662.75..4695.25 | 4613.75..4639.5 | -0.9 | 10.7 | 10.7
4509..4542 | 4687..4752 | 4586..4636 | -1.9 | 10.5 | 11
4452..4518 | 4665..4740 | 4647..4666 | 0.9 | 10.9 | 10.8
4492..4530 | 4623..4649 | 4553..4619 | -1.7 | 10.9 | 10.7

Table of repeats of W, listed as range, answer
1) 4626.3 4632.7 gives 10.1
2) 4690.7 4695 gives 10.5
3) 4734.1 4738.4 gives 11.1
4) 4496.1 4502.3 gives 10.2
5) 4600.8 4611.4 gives 11.2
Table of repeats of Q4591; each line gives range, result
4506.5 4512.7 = 10.6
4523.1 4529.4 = 10.5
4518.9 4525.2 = 10.4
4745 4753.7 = 11.8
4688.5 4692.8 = 10.1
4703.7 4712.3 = 11.4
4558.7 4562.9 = 11.3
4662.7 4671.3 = 10.1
